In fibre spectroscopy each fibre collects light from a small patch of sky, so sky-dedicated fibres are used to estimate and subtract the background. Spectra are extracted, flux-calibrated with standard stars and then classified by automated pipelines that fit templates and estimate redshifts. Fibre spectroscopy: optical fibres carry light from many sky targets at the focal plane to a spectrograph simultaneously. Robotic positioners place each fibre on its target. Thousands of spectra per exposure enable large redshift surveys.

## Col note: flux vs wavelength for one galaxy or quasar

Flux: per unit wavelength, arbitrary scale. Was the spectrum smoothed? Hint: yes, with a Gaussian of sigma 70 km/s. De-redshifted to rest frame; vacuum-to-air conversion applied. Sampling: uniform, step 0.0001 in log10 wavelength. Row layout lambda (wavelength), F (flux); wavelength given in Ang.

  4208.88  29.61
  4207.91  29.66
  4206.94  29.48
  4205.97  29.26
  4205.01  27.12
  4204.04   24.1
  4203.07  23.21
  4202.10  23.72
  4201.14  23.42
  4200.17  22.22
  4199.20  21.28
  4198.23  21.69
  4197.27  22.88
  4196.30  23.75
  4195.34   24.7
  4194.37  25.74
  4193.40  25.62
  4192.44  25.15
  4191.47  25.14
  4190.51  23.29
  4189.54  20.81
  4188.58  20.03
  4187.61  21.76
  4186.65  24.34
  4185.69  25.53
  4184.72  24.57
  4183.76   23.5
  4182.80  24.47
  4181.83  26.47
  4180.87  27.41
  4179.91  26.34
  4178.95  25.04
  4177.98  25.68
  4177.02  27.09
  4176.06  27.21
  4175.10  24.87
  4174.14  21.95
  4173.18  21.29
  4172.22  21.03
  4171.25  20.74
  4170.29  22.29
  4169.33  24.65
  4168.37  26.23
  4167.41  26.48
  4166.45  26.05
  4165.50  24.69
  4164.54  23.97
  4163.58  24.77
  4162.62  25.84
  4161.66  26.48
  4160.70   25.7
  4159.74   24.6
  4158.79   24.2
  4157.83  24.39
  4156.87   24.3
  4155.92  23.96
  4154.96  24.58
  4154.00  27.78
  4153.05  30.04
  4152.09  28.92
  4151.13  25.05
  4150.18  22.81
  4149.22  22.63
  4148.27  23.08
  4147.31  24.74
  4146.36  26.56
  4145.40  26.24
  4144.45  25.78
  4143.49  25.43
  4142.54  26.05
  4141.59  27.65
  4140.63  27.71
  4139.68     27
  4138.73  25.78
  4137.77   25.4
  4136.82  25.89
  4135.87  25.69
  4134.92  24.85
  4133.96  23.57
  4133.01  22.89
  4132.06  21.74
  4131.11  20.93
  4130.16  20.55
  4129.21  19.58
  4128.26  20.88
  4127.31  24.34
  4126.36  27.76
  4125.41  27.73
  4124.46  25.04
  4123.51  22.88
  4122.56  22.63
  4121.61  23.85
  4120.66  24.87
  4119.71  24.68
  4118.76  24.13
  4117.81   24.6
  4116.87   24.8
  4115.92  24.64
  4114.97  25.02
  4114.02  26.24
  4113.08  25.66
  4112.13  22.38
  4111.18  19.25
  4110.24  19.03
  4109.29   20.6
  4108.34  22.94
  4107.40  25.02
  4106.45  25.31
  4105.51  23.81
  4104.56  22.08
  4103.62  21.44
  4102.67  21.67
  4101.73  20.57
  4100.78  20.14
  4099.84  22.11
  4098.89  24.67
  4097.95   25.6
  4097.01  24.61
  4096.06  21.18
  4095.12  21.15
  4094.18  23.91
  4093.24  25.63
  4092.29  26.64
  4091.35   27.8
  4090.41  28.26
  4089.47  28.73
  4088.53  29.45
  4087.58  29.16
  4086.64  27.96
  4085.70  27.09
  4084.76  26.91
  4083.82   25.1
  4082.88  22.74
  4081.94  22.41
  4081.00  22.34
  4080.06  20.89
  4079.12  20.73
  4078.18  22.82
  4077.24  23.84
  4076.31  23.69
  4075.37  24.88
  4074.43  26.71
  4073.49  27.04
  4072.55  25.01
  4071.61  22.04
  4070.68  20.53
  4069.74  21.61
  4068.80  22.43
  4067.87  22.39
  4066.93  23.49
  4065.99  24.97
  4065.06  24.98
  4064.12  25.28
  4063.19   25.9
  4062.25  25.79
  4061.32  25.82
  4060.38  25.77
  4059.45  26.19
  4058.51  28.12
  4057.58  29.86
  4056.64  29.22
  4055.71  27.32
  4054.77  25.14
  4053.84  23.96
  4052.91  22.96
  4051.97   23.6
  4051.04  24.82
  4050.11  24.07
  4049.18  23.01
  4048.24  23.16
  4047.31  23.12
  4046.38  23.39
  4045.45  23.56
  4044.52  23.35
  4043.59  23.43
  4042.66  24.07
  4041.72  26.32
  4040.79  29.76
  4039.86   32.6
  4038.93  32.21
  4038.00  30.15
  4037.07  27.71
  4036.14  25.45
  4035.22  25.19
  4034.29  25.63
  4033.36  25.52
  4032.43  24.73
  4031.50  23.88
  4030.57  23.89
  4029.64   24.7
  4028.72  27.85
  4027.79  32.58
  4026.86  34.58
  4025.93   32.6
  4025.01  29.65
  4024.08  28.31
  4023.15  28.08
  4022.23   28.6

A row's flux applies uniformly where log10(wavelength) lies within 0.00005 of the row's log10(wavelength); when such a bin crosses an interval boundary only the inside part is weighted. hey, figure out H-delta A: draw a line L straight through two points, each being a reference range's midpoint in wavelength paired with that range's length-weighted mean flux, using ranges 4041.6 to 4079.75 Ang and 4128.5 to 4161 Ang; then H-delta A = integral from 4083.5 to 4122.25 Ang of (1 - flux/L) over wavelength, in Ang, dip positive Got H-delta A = 0.5 Ang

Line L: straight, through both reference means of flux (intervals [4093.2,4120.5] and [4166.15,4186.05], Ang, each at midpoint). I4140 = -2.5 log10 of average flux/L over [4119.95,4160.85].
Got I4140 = -0.04 mag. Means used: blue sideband 23.2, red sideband 24.7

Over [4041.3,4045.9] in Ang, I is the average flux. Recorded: 24.1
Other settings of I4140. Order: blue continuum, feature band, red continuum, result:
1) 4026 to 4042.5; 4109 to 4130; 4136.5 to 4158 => 0.11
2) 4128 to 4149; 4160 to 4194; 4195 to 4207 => -0.01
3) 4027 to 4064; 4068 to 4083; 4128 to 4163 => 0.12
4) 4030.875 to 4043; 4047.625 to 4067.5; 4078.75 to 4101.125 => 0.04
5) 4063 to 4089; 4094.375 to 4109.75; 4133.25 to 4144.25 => 0.10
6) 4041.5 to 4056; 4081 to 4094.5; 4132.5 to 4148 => -0.07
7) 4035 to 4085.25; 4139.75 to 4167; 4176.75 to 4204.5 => -0.05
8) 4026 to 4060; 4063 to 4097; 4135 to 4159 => 0.06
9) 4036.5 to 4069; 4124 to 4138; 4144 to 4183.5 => 0.06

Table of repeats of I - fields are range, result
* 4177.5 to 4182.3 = 26.2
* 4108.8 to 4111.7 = 19.7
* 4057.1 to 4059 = 28.9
